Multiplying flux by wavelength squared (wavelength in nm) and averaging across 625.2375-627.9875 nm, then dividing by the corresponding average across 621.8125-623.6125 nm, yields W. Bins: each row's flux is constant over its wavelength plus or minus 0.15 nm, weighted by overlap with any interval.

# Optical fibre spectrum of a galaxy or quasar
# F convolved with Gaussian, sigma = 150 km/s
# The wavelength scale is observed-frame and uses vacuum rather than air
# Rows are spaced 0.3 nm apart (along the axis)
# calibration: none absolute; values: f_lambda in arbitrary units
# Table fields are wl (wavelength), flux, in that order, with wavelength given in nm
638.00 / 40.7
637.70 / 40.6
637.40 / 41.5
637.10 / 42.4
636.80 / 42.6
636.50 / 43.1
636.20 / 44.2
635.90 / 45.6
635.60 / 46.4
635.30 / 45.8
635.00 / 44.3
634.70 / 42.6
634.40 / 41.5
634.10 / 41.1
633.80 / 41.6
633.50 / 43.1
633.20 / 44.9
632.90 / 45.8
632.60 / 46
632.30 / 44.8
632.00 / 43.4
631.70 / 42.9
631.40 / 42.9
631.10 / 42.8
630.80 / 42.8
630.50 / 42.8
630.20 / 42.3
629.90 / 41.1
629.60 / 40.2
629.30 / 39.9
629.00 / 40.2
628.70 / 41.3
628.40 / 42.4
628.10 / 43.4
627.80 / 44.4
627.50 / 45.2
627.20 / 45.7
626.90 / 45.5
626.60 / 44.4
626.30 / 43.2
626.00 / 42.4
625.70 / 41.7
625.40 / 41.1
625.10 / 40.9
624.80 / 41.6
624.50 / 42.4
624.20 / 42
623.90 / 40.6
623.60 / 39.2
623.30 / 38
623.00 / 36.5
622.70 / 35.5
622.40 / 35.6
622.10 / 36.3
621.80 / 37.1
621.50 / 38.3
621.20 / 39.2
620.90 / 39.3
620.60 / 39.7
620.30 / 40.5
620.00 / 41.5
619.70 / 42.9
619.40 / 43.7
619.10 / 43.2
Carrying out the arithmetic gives 1.21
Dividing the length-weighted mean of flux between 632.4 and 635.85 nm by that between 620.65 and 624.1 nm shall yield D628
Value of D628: 1.16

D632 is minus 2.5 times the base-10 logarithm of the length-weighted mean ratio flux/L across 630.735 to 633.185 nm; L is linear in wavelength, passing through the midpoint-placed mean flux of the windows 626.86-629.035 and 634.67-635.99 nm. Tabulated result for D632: 0.01 mag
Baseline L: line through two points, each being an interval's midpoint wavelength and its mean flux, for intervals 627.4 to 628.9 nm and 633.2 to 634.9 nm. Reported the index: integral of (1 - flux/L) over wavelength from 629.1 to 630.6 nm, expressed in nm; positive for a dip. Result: 0.061 nm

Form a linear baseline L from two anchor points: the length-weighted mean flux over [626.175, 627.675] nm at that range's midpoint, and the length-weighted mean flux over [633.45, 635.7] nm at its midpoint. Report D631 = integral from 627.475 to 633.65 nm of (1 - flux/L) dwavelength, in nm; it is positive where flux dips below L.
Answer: 0.16 nm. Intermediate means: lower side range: 44.8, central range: 42.9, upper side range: 43.2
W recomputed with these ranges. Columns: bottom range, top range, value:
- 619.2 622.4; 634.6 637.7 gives 1.16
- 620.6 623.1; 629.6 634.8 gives 1.19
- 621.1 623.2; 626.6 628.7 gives 1.22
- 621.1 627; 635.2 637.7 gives 1.14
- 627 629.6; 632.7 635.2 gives 1.03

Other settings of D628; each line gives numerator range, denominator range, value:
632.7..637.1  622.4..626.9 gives 1.08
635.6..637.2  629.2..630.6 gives 1.06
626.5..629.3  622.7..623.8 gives 1.15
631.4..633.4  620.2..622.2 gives 1.15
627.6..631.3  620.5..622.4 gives 1.10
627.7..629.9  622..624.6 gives 1.08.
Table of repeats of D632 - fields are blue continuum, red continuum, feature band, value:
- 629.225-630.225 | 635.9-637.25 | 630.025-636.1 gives -0.04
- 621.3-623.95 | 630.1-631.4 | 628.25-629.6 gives 0.02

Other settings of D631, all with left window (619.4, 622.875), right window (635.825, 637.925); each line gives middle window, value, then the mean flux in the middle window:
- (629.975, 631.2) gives -0.04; 42.6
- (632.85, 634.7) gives -0.04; 42.8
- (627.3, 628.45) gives -0.10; 44.1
